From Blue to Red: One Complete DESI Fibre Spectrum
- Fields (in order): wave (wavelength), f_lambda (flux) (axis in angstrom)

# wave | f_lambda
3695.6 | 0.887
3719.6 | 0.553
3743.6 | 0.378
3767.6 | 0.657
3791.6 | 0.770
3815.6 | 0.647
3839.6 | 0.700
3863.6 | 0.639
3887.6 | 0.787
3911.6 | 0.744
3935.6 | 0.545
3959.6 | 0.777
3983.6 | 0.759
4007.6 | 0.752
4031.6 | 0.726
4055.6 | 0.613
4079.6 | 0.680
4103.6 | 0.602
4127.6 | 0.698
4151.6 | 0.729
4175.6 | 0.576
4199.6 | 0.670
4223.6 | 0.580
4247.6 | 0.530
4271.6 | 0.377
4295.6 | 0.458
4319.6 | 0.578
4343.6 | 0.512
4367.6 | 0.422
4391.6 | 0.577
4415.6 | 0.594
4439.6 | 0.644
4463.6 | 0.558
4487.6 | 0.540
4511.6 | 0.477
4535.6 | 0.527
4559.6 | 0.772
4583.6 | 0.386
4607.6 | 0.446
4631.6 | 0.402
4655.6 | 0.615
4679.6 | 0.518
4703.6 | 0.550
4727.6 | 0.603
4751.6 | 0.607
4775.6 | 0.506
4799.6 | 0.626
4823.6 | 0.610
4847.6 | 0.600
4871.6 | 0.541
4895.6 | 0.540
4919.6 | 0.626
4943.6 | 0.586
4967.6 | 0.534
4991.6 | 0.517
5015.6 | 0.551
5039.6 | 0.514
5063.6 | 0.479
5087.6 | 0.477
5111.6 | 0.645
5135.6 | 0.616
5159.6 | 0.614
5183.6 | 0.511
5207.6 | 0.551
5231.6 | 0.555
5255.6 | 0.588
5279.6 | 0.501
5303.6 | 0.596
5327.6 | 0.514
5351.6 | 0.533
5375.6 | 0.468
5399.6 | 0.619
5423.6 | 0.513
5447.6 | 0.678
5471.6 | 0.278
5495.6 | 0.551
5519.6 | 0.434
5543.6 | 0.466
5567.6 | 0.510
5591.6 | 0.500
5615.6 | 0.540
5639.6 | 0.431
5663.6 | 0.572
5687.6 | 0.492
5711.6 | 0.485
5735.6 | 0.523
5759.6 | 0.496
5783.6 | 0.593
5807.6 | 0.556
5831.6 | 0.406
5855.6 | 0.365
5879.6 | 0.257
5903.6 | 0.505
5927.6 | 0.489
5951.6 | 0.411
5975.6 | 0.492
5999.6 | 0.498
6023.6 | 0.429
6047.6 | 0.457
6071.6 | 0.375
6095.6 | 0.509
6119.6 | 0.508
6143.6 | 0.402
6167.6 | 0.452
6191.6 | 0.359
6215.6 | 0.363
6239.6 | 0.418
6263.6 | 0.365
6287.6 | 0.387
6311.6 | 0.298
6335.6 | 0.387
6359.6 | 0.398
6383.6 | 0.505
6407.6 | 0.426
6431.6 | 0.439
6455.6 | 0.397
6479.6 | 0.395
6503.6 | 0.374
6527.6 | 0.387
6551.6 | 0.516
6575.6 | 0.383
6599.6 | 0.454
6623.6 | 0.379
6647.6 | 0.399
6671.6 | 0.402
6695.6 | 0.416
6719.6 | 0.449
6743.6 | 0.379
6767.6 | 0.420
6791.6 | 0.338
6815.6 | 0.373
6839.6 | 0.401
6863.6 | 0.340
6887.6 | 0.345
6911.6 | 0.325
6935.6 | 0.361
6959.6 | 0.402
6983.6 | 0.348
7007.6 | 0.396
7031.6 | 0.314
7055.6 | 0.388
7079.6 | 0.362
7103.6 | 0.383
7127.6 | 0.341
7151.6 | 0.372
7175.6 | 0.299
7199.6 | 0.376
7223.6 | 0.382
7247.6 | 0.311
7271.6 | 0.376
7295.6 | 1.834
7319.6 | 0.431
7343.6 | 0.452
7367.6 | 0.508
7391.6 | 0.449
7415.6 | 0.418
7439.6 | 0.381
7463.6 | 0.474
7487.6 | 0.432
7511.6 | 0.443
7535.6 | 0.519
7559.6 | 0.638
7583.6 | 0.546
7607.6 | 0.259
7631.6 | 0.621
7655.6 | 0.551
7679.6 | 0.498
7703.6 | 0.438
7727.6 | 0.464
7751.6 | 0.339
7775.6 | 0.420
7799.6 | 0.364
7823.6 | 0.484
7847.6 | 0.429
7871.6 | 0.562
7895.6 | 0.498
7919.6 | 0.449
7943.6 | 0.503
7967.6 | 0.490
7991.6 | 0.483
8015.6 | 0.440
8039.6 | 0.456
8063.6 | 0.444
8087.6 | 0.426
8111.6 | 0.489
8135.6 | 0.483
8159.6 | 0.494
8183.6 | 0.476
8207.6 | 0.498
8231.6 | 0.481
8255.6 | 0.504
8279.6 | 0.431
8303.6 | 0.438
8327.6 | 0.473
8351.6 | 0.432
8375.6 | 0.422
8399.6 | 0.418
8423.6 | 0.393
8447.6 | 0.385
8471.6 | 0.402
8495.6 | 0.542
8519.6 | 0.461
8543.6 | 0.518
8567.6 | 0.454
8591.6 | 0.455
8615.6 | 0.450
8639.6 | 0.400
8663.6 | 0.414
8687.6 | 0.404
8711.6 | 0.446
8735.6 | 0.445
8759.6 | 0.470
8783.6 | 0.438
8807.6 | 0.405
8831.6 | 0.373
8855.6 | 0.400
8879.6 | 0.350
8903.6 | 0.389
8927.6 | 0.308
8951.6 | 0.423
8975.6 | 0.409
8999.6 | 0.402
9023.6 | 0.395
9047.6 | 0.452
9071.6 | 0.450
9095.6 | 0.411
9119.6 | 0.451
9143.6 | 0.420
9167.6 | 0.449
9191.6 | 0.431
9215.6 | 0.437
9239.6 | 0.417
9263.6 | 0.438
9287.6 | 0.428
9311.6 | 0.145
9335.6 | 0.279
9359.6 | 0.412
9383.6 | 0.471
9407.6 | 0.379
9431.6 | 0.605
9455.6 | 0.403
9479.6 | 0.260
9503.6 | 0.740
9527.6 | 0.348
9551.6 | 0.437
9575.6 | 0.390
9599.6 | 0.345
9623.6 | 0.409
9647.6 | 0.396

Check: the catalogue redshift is 0.956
